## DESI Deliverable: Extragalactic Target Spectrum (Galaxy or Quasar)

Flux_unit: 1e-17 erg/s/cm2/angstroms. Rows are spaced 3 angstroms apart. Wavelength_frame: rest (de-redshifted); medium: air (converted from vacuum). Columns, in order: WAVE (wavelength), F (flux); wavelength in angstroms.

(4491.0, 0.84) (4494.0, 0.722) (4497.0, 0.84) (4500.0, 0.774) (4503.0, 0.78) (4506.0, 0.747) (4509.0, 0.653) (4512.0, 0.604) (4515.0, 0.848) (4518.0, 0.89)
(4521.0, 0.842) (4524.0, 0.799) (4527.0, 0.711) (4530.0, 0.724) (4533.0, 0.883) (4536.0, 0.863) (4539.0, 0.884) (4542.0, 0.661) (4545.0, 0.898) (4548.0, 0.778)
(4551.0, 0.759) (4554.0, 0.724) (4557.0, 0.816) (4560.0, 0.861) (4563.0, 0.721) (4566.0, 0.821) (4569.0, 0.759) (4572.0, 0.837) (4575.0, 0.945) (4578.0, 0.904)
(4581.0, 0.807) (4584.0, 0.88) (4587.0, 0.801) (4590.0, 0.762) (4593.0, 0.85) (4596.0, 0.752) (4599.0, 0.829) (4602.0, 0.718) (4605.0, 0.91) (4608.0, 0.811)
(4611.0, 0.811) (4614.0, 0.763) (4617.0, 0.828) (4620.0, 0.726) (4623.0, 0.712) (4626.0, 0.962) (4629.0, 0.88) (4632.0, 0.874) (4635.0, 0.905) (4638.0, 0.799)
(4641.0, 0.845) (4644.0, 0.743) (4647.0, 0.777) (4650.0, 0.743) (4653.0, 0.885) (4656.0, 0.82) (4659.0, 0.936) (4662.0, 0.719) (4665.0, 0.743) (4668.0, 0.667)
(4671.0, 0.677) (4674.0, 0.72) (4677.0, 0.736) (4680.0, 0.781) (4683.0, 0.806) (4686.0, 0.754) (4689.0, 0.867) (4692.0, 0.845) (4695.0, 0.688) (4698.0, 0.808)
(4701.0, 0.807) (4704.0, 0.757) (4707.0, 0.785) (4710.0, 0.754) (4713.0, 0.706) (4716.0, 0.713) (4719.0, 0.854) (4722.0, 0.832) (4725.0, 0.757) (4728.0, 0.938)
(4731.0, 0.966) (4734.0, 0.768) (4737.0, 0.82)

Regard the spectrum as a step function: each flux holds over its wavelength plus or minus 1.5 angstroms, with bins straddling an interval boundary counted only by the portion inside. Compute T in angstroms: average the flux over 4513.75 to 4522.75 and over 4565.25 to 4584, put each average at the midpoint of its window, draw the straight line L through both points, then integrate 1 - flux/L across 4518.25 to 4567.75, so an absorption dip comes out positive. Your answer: 3.2 angstroms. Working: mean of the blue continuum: 0.859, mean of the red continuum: 0.849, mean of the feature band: 0.799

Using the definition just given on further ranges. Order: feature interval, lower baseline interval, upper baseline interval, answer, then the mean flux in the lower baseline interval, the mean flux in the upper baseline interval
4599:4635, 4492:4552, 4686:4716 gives -1.98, 0.784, 0.775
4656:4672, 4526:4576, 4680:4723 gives 0.62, 0.802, 0.783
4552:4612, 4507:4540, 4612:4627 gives -1.82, 0.789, 0.793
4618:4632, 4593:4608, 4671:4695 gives -0.50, 0.808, 0.774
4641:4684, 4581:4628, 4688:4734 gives 1.88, 0.808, 0.803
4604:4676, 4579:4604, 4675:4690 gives -0.69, 0.804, 0.784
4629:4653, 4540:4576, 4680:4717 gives -1.12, 0.797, 0.775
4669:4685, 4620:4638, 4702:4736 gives 1.60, 0.849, 0.803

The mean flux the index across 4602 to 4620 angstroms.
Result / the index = 0.807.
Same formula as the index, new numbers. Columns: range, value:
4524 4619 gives 0.808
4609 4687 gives 0.793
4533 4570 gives 0.799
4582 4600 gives 0.812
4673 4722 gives 0.776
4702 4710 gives 0.77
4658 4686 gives 0.751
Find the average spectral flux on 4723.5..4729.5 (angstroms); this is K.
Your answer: 0.848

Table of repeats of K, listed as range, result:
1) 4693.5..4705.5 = 0.765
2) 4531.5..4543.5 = 0.823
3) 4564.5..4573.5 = 0.806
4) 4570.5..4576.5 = 0.891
